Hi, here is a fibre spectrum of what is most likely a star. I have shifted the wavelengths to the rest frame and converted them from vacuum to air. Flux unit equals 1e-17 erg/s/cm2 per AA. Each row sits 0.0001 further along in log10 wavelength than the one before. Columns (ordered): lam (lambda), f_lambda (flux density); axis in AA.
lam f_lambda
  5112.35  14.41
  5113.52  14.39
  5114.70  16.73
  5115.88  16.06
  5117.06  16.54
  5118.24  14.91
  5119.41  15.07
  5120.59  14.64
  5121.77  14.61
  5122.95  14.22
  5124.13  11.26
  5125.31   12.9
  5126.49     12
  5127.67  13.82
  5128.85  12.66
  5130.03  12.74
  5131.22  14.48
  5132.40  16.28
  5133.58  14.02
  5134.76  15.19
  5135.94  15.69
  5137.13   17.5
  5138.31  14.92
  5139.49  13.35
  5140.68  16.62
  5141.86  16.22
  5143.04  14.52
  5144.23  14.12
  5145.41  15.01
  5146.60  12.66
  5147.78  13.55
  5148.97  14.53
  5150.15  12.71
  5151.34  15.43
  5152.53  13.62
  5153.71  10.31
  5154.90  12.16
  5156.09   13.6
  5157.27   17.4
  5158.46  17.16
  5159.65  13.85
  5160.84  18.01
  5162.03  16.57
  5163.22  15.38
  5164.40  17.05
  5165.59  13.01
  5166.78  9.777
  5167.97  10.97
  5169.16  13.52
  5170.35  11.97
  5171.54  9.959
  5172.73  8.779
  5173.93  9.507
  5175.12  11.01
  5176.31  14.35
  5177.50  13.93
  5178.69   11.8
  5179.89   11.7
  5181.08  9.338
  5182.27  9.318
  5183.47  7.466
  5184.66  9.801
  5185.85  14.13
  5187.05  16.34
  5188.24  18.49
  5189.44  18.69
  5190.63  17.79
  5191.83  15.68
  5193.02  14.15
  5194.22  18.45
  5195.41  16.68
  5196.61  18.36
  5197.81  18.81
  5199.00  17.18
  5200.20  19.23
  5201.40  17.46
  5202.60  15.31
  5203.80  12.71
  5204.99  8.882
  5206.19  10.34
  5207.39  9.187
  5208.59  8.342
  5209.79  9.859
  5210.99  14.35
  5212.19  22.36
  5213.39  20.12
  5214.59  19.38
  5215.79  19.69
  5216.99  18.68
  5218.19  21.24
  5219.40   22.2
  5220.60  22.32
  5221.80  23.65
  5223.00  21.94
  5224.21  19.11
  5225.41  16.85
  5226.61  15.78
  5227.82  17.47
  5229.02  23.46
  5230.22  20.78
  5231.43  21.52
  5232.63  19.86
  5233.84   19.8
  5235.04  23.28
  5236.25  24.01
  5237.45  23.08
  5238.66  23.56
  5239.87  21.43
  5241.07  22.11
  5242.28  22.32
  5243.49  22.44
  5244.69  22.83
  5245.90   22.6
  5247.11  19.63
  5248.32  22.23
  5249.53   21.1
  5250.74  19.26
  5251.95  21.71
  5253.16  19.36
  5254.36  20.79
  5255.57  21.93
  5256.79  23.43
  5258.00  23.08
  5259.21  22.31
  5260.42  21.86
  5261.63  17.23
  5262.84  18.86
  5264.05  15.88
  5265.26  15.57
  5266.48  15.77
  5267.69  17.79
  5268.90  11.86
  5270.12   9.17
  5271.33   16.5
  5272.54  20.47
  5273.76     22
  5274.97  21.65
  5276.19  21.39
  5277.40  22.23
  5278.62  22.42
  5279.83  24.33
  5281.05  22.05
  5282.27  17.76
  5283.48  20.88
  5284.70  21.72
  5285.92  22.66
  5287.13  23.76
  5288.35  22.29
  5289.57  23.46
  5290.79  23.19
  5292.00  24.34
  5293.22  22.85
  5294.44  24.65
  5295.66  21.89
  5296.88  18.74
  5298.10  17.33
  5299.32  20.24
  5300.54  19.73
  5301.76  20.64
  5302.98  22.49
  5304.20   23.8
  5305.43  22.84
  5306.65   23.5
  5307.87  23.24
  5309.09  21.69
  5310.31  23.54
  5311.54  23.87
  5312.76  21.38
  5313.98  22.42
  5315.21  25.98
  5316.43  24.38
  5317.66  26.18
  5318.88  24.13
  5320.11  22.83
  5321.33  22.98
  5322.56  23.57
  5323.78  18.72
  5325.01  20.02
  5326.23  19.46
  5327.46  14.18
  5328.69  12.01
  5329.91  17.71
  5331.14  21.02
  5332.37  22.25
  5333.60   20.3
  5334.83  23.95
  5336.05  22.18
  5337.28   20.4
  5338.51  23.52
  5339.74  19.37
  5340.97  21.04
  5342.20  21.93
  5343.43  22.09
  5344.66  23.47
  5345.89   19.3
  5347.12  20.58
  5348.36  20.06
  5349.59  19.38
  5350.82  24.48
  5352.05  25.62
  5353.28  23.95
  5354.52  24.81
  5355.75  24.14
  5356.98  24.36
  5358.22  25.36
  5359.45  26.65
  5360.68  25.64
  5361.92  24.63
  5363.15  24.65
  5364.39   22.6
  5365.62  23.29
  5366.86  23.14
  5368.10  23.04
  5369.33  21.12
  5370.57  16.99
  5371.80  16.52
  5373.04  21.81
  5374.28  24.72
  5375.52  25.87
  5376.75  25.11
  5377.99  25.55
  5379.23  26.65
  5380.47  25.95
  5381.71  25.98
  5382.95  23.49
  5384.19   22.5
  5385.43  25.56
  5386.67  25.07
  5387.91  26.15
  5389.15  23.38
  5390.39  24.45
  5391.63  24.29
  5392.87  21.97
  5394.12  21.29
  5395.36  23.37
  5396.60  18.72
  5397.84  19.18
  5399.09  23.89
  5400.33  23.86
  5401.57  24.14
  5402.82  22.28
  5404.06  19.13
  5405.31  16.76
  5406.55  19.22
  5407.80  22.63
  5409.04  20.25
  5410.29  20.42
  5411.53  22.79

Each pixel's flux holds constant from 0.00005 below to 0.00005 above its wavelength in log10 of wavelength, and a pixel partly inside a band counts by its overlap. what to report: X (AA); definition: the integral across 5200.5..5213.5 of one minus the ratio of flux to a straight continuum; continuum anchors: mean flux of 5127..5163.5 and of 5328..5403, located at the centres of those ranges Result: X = 2.68 AA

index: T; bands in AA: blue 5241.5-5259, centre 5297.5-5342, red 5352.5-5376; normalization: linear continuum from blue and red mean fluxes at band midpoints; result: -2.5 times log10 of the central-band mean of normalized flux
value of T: 0.06 mag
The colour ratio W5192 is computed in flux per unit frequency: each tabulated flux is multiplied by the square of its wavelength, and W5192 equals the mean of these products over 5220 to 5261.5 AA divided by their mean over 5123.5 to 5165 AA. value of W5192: 1.53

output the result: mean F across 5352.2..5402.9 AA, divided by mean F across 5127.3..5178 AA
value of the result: 1.70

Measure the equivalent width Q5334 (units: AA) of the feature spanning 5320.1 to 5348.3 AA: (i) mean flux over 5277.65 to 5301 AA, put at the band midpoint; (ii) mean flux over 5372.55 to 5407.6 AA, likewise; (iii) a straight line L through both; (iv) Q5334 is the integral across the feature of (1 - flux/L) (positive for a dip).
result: 2.4 AA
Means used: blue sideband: 21.8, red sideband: 23.2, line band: 20.5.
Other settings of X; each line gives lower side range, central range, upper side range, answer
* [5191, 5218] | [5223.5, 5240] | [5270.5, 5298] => -2.65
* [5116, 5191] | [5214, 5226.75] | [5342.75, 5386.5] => -2.57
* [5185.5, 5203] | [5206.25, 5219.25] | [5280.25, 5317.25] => 1.32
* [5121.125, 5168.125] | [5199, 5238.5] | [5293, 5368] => -1.72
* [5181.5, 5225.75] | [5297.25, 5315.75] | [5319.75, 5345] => -2.25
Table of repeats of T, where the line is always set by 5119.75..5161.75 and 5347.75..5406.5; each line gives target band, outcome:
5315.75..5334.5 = 0.03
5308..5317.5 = -0.13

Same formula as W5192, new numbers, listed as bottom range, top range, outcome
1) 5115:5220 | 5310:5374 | 1.63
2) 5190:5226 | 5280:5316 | 1.35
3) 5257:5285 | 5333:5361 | 1.21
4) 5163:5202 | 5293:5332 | 1.62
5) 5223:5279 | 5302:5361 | 1.13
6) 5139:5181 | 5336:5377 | 1.81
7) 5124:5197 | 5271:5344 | 1.65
